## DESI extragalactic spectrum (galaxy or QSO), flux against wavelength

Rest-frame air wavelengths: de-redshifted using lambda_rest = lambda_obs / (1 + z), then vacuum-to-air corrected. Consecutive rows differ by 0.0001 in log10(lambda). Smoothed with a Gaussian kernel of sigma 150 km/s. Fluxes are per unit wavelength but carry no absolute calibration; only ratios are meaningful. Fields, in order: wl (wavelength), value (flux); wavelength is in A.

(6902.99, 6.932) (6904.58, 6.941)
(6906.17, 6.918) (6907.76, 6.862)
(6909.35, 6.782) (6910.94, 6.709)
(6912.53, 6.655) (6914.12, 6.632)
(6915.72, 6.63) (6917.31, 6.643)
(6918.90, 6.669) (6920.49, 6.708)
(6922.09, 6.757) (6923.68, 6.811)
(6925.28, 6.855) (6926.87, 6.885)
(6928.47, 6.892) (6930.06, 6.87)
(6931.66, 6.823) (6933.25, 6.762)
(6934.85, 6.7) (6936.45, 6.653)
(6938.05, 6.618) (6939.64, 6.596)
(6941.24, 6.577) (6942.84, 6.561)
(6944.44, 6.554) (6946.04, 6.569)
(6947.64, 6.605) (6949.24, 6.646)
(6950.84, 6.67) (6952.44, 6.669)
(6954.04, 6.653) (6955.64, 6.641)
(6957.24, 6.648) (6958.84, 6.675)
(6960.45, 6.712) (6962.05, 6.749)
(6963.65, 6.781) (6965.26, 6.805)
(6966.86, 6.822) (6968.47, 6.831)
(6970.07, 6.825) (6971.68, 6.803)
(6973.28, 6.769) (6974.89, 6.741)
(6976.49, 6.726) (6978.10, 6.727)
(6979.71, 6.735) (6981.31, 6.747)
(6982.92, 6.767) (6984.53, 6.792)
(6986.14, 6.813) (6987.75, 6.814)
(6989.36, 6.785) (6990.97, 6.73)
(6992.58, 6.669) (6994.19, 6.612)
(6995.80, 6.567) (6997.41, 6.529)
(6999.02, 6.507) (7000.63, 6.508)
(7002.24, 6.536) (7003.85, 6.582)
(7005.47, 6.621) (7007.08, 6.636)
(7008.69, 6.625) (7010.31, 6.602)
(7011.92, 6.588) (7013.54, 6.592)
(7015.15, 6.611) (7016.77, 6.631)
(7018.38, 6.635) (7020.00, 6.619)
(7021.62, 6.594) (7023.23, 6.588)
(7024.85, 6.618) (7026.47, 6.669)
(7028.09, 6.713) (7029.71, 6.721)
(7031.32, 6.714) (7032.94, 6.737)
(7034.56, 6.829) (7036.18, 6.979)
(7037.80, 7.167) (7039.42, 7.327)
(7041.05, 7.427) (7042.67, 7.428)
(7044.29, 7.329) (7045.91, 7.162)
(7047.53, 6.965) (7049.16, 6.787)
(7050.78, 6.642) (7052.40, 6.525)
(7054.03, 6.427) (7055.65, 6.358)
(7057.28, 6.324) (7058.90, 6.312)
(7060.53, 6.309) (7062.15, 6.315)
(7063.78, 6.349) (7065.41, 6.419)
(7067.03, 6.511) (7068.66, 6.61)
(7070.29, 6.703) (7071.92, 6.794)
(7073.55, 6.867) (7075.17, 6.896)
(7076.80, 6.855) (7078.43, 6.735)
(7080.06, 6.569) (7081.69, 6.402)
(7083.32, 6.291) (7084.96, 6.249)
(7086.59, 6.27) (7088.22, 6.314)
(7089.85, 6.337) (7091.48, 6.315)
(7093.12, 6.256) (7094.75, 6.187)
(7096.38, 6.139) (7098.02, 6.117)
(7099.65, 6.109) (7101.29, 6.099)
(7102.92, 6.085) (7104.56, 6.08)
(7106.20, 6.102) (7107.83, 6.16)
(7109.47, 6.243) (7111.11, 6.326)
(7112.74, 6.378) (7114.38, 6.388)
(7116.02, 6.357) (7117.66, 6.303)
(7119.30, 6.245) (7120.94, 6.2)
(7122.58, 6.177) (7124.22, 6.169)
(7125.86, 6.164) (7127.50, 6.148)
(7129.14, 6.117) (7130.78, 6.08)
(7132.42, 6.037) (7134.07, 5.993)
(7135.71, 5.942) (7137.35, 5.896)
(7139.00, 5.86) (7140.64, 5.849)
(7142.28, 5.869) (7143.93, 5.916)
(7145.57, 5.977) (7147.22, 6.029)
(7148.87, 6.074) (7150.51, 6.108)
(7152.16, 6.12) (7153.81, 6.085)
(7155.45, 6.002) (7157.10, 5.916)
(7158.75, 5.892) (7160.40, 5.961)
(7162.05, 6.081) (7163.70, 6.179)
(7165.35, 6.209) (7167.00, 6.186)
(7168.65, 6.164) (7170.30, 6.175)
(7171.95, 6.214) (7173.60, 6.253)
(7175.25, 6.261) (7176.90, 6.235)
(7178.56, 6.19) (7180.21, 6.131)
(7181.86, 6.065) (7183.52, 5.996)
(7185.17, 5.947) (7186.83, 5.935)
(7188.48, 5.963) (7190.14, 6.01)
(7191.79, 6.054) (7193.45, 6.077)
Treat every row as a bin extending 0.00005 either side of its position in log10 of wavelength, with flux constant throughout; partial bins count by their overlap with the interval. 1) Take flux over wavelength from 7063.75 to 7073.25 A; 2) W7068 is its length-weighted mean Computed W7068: 6.6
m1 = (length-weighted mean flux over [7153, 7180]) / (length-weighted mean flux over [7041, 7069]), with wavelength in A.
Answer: 0.92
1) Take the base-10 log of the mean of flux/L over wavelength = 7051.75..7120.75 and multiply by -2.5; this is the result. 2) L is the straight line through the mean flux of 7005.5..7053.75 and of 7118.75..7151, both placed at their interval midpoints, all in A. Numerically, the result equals 0.00 mag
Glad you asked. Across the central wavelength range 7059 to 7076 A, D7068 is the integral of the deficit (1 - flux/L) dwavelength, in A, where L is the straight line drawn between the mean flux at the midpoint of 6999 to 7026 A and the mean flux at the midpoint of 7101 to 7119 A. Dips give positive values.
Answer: -0.47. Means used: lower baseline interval 6.6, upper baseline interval 6.23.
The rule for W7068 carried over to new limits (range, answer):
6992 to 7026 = 6.59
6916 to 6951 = 6.7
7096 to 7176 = 6.11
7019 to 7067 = 6.73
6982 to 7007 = 6.65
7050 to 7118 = 6.38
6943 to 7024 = 6.67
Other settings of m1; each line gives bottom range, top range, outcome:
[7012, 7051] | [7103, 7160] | 0.89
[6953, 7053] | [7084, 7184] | 0.91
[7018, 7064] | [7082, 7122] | 0.92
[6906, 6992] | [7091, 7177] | 0.91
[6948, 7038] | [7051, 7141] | 0.94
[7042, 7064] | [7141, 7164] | 0.90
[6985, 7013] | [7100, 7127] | 0.94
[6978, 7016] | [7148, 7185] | 0.92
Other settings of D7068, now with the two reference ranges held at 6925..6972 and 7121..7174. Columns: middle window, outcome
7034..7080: -2.9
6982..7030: -0.9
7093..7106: 0.2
